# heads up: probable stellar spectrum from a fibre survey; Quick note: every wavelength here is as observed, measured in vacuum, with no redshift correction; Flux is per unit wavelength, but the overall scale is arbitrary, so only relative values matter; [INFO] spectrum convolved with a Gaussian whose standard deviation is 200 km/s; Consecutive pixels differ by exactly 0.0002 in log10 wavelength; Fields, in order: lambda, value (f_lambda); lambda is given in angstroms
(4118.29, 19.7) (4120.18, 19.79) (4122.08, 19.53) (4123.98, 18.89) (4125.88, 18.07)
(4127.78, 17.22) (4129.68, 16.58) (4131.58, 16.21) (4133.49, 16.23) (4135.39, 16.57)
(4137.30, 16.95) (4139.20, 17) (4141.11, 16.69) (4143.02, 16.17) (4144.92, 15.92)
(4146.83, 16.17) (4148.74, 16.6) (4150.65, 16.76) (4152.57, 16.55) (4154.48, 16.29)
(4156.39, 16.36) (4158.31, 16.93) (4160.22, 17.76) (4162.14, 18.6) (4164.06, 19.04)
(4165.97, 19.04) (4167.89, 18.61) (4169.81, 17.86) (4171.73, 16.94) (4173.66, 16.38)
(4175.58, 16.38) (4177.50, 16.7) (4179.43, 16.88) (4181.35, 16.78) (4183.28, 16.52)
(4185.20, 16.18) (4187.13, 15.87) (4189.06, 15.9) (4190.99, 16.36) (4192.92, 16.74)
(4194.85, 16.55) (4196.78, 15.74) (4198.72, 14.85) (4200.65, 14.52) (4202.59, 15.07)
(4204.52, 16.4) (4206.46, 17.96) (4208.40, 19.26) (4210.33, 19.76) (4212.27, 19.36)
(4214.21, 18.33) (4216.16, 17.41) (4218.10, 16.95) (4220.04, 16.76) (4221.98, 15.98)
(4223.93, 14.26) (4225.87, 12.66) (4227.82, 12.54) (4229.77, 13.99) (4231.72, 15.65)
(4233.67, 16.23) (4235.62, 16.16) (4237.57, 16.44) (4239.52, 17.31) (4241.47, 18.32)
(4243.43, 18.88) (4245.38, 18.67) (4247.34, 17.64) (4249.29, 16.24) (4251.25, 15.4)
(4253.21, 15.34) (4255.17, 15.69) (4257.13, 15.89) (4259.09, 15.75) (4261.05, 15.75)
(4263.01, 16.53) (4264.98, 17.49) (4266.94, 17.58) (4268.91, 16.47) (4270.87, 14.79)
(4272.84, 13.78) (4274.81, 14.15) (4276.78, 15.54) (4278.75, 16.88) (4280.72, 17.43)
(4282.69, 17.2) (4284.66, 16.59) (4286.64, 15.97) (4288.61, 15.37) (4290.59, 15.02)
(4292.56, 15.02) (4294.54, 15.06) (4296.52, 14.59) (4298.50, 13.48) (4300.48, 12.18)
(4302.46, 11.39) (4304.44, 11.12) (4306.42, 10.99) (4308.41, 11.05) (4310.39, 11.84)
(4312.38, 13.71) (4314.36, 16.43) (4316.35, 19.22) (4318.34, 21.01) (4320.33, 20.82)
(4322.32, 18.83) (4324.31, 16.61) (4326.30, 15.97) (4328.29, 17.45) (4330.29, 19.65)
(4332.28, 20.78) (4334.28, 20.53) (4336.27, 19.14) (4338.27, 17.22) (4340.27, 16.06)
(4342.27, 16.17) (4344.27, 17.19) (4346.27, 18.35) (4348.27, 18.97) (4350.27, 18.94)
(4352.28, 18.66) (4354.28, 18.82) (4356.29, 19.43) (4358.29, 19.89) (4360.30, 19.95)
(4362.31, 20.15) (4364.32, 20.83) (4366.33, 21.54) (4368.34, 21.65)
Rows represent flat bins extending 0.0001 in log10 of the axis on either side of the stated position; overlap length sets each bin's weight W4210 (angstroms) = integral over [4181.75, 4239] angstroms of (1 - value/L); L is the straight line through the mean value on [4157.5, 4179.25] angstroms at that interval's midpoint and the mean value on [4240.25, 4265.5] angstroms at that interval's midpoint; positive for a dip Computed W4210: 3.2 angstroms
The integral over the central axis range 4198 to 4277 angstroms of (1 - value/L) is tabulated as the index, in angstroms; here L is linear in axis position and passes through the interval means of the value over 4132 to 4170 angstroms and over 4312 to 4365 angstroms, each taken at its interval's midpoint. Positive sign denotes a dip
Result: 6.6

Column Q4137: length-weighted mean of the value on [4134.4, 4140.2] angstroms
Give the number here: 16.8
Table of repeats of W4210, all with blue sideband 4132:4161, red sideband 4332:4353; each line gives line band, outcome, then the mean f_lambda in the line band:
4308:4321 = 1.2 angstroms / 16.4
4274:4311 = 7.4 angstroms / 14.3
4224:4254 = 2.3 angstroms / 16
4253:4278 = 2.6 angstroms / 15.8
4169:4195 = 0.5 angstroms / 16.6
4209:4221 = -0.7 angstroms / 18.1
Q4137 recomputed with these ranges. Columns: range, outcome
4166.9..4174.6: 17.4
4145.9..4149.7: 16.4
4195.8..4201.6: 15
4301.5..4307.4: 11.2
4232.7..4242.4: 16.9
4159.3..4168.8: 18.6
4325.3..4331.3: 17.7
